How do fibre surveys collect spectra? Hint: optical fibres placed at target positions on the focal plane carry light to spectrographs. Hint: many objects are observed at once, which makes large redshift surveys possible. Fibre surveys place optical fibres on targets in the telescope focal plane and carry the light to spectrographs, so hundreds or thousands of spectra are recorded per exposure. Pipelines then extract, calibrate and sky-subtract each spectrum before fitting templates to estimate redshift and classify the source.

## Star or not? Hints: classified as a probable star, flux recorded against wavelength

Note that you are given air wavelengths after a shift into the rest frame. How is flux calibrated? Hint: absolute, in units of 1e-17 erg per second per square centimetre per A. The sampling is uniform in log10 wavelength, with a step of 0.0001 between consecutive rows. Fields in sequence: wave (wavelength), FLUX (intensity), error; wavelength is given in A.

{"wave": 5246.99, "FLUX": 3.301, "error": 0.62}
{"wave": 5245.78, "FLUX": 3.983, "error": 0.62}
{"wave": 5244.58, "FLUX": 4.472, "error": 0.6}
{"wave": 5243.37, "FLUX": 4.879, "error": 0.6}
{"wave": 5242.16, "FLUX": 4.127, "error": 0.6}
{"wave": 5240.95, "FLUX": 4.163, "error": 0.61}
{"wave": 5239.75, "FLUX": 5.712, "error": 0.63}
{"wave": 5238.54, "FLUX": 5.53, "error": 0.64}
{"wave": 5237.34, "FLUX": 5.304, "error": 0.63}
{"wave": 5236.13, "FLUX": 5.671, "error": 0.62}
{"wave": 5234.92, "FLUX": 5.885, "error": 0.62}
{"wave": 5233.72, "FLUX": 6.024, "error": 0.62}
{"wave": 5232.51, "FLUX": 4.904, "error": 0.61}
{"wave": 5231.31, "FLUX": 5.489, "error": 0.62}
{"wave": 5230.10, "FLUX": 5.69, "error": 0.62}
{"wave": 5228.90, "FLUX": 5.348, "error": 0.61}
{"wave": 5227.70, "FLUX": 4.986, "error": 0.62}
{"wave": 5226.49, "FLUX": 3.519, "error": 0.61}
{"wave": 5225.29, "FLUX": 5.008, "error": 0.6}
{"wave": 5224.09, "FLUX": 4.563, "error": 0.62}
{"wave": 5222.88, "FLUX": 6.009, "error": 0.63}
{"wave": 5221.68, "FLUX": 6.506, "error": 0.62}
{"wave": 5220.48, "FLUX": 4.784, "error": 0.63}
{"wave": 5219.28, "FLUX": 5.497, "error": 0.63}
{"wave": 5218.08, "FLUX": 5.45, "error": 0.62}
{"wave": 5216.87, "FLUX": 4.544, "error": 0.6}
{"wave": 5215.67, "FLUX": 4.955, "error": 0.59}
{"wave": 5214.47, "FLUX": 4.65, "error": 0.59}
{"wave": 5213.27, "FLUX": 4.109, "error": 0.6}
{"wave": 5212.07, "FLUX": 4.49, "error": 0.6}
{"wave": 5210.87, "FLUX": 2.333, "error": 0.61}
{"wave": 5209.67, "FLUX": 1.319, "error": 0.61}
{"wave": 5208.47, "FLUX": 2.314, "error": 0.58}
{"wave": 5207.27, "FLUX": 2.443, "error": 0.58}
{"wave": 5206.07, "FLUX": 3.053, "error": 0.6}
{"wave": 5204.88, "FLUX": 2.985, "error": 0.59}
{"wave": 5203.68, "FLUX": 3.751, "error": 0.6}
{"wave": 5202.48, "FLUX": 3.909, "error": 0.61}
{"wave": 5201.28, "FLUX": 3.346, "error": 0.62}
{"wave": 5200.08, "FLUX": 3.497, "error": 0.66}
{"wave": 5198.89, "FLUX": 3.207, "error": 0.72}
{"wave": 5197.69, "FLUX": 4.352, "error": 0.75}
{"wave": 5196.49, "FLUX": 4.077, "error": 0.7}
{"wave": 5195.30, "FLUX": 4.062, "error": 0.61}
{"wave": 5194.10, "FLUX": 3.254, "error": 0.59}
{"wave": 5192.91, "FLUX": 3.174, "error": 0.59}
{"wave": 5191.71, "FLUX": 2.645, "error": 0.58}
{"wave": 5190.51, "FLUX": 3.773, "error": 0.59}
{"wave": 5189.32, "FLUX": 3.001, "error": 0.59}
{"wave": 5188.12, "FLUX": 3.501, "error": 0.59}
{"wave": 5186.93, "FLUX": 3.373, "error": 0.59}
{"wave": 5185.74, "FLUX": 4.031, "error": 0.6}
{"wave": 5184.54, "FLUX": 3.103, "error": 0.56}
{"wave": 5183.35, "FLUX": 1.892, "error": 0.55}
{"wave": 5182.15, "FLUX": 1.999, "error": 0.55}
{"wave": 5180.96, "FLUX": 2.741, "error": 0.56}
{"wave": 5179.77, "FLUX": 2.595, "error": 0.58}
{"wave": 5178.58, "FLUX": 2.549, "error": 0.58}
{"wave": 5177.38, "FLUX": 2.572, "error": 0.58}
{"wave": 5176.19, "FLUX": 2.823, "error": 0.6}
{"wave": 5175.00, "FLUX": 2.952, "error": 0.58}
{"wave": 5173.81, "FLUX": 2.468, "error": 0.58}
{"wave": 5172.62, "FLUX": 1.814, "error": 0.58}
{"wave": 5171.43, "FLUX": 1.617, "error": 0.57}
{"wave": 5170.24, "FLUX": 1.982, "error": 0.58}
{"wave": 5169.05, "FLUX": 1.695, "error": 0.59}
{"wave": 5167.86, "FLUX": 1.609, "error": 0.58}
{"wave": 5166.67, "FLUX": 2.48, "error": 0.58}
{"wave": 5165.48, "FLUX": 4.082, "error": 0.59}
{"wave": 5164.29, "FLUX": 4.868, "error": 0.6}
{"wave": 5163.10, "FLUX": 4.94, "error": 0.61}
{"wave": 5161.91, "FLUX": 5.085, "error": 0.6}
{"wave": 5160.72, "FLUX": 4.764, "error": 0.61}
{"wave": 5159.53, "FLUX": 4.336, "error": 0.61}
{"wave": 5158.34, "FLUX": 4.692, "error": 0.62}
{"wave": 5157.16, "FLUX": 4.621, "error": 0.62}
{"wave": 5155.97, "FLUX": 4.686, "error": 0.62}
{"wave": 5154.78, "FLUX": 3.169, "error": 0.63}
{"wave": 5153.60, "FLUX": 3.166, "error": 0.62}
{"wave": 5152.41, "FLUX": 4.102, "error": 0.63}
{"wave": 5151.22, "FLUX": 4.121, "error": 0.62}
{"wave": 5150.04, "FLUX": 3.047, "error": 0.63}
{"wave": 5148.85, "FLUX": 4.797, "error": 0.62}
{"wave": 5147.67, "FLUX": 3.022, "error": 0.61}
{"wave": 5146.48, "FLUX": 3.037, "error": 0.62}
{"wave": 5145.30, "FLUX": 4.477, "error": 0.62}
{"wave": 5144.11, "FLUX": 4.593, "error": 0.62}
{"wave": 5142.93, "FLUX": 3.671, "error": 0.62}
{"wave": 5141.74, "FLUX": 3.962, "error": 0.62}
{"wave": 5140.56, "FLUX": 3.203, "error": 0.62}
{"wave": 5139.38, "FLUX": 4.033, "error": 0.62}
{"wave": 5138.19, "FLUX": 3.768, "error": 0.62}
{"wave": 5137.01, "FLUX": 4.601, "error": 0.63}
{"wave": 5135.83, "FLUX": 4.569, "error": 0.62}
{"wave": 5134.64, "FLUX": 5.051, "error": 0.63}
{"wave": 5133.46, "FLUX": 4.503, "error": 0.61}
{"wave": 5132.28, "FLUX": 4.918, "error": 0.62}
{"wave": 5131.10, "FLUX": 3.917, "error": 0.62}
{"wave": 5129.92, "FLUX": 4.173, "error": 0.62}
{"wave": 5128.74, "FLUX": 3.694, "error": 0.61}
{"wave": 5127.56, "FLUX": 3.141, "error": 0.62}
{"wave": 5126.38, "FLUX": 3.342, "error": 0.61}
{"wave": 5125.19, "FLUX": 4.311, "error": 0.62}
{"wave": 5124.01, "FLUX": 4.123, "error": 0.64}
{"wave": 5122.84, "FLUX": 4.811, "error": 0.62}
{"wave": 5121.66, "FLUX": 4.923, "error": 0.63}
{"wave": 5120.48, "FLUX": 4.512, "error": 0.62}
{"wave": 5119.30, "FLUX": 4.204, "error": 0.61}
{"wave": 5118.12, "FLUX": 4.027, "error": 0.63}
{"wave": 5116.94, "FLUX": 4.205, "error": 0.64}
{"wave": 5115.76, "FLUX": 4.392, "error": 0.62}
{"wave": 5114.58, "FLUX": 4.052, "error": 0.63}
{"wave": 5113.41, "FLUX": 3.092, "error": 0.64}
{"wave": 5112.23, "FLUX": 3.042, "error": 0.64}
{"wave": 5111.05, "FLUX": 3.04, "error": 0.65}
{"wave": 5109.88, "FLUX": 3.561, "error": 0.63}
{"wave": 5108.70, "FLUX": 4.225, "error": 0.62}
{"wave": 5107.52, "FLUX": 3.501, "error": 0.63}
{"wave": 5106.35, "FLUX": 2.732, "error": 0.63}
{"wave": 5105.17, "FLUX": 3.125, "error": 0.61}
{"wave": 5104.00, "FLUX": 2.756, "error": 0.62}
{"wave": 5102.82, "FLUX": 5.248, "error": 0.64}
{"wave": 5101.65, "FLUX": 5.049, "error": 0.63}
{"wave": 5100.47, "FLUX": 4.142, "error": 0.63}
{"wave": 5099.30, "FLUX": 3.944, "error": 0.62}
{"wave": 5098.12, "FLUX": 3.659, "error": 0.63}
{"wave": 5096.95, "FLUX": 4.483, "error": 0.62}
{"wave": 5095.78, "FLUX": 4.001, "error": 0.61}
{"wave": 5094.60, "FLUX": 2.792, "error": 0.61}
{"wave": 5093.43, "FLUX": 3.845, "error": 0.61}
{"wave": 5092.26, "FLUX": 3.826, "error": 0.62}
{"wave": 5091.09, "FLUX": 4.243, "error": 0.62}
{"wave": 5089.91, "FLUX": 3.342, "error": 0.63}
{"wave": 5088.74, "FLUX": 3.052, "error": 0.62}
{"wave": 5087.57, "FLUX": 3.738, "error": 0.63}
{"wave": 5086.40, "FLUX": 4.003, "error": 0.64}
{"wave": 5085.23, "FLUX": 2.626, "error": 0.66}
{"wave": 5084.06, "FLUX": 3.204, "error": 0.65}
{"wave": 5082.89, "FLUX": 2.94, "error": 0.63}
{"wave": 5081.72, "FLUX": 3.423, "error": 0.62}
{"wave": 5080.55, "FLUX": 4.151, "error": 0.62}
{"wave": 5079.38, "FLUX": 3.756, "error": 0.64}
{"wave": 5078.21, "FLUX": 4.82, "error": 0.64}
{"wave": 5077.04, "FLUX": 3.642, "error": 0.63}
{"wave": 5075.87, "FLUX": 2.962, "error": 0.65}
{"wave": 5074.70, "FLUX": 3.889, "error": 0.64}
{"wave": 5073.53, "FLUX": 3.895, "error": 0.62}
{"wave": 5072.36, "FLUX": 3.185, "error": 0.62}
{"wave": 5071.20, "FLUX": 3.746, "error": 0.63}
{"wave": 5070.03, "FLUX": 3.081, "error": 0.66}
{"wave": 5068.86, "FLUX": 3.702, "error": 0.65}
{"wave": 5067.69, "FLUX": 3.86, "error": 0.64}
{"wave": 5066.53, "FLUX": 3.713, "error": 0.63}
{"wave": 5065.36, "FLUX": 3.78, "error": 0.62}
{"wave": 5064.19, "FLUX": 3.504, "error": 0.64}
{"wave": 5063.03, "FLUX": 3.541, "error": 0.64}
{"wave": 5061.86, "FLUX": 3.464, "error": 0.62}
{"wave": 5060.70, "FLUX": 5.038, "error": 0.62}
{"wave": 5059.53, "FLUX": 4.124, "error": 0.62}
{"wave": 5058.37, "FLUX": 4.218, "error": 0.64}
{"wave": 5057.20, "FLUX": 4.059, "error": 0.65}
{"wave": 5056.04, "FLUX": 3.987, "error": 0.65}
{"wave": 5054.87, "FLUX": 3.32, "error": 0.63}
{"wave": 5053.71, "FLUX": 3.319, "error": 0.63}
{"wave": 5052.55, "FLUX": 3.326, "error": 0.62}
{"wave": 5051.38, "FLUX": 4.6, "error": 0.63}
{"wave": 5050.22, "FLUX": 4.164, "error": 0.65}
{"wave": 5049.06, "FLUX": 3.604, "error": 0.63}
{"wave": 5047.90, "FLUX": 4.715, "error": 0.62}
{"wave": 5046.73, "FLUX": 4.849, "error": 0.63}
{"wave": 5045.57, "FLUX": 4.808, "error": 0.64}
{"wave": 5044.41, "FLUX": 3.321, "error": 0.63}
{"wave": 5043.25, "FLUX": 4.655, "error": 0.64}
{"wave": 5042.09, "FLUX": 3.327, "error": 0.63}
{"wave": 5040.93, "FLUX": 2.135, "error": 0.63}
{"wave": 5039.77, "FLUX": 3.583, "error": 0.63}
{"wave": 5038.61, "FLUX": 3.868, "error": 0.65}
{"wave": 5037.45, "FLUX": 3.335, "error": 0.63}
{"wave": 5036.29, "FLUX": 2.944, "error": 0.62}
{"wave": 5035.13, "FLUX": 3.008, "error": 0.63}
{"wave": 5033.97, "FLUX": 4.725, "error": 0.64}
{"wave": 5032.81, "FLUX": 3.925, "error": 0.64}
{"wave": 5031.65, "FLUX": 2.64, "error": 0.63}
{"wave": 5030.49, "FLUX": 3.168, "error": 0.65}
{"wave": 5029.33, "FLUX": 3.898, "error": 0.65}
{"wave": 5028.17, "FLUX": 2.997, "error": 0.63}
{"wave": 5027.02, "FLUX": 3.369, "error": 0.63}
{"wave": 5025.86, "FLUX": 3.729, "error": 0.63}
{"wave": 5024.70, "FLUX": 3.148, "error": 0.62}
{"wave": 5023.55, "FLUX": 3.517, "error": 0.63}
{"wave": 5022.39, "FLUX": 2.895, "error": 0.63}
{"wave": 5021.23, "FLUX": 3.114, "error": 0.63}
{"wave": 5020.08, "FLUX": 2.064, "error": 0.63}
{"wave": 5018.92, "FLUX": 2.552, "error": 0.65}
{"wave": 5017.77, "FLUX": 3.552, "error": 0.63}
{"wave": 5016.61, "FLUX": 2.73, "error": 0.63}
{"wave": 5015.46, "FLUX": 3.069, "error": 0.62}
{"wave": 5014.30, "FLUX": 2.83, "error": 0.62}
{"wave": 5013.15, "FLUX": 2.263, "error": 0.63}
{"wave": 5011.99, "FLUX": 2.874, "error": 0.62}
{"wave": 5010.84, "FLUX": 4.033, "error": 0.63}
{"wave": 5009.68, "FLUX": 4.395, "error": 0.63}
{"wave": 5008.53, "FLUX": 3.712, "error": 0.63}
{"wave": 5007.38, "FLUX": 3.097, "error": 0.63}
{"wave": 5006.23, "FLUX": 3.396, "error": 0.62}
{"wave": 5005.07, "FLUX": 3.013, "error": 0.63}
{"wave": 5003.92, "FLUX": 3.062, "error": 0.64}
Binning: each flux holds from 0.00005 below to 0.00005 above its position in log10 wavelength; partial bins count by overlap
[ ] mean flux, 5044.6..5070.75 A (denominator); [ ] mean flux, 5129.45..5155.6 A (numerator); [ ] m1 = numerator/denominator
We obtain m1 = 1.02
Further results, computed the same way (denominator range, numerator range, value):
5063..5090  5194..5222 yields 1.08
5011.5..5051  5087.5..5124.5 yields 1.14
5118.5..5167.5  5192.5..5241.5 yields 1.07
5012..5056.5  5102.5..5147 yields 1.15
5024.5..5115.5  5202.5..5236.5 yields 1.22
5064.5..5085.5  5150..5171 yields 1.04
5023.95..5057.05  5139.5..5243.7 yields 1.06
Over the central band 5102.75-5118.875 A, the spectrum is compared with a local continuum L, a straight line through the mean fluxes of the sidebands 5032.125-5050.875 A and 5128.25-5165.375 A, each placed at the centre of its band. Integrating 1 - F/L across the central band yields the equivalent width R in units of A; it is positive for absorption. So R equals 1.8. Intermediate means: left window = 3.81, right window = 4.18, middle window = 3.6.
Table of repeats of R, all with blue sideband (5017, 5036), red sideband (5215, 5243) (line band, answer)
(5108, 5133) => 1.04 A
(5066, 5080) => 0.06 A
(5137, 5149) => 1.41 A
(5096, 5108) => 0.32 A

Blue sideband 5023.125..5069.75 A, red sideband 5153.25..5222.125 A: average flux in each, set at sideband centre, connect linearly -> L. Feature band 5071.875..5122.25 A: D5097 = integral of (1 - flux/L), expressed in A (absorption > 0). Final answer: -1.7 A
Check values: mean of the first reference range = 3.72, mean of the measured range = 3.75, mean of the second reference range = 3.47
